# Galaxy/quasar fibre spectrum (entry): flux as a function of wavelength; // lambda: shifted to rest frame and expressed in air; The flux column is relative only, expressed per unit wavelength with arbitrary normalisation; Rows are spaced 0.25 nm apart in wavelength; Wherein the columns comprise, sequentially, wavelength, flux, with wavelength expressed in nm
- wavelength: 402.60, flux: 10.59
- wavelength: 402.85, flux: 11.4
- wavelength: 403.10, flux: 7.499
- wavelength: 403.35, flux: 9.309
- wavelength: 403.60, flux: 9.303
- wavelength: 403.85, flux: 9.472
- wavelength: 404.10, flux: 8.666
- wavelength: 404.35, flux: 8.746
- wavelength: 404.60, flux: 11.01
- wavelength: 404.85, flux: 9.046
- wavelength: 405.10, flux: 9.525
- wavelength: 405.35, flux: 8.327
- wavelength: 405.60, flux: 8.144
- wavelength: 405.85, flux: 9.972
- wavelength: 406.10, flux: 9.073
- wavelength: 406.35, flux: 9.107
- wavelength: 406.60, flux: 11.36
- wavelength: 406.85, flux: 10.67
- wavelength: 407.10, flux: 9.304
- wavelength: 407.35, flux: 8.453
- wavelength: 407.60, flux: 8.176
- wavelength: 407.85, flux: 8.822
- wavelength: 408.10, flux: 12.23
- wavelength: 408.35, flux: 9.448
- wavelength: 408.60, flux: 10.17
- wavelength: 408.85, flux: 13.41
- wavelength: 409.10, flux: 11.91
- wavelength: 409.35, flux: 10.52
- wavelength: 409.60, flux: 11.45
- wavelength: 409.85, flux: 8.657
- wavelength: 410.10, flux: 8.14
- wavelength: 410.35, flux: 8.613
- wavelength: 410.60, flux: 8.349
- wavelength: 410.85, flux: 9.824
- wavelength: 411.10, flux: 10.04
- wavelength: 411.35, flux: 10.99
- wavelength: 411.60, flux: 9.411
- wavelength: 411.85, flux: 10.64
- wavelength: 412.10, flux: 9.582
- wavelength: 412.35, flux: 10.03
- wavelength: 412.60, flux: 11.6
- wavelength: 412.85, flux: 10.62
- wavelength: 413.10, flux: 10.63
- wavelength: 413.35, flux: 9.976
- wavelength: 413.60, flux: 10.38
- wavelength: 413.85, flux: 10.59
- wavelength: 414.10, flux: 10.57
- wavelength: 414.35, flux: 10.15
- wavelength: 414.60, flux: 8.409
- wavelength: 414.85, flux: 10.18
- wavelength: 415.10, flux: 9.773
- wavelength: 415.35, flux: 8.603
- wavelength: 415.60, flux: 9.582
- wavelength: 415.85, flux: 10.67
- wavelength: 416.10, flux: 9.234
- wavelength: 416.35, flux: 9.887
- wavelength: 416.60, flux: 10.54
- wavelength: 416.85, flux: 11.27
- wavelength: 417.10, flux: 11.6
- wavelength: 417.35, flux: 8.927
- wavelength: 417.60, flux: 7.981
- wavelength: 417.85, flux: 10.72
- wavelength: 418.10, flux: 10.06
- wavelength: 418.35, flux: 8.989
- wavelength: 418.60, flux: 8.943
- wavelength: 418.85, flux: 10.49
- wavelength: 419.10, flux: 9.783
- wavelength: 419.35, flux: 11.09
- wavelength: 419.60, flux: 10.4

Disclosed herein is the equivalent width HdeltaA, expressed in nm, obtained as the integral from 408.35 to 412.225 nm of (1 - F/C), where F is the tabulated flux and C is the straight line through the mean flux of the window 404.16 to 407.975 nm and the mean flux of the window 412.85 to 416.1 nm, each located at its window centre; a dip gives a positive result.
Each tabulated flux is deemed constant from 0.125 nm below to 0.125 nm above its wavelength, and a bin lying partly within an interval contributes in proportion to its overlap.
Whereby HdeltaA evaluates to -0.187 nm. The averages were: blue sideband 9.3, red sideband 9.96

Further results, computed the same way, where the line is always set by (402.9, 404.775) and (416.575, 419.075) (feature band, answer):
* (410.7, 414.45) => -0.26 nm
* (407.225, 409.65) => -0.25 nm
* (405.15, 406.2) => 0.05 nm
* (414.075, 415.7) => 0.04 nm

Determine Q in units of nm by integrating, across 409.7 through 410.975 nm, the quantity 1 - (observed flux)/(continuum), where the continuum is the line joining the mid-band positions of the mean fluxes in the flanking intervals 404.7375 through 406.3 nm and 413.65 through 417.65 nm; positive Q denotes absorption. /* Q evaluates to 0.091 nm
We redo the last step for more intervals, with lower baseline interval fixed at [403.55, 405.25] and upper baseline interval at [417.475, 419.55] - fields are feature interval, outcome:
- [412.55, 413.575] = -0.10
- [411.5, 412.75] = -0.09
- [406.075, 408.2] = -0.05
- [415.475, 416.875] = -0.06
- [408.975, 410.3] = -0.07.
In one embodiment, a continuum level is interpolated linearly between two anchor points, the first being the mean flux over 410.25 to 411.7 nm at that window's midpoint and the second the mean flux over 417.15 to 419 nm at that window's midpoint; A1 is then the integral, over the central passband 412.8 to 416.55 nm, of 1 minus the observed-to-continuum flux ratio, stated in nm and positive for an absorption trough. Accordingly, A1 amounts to -0.158 nm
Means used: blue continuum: 9.56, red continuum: 9.54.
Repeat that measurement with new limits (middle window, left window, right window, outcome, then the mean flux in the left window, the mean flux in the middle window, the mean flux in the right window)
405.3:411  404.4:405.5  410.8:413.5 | 0.023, 9.4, 9.76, 10.3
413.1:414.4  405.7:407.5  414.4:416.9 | -0.082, 9.66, 10.4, 9.78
